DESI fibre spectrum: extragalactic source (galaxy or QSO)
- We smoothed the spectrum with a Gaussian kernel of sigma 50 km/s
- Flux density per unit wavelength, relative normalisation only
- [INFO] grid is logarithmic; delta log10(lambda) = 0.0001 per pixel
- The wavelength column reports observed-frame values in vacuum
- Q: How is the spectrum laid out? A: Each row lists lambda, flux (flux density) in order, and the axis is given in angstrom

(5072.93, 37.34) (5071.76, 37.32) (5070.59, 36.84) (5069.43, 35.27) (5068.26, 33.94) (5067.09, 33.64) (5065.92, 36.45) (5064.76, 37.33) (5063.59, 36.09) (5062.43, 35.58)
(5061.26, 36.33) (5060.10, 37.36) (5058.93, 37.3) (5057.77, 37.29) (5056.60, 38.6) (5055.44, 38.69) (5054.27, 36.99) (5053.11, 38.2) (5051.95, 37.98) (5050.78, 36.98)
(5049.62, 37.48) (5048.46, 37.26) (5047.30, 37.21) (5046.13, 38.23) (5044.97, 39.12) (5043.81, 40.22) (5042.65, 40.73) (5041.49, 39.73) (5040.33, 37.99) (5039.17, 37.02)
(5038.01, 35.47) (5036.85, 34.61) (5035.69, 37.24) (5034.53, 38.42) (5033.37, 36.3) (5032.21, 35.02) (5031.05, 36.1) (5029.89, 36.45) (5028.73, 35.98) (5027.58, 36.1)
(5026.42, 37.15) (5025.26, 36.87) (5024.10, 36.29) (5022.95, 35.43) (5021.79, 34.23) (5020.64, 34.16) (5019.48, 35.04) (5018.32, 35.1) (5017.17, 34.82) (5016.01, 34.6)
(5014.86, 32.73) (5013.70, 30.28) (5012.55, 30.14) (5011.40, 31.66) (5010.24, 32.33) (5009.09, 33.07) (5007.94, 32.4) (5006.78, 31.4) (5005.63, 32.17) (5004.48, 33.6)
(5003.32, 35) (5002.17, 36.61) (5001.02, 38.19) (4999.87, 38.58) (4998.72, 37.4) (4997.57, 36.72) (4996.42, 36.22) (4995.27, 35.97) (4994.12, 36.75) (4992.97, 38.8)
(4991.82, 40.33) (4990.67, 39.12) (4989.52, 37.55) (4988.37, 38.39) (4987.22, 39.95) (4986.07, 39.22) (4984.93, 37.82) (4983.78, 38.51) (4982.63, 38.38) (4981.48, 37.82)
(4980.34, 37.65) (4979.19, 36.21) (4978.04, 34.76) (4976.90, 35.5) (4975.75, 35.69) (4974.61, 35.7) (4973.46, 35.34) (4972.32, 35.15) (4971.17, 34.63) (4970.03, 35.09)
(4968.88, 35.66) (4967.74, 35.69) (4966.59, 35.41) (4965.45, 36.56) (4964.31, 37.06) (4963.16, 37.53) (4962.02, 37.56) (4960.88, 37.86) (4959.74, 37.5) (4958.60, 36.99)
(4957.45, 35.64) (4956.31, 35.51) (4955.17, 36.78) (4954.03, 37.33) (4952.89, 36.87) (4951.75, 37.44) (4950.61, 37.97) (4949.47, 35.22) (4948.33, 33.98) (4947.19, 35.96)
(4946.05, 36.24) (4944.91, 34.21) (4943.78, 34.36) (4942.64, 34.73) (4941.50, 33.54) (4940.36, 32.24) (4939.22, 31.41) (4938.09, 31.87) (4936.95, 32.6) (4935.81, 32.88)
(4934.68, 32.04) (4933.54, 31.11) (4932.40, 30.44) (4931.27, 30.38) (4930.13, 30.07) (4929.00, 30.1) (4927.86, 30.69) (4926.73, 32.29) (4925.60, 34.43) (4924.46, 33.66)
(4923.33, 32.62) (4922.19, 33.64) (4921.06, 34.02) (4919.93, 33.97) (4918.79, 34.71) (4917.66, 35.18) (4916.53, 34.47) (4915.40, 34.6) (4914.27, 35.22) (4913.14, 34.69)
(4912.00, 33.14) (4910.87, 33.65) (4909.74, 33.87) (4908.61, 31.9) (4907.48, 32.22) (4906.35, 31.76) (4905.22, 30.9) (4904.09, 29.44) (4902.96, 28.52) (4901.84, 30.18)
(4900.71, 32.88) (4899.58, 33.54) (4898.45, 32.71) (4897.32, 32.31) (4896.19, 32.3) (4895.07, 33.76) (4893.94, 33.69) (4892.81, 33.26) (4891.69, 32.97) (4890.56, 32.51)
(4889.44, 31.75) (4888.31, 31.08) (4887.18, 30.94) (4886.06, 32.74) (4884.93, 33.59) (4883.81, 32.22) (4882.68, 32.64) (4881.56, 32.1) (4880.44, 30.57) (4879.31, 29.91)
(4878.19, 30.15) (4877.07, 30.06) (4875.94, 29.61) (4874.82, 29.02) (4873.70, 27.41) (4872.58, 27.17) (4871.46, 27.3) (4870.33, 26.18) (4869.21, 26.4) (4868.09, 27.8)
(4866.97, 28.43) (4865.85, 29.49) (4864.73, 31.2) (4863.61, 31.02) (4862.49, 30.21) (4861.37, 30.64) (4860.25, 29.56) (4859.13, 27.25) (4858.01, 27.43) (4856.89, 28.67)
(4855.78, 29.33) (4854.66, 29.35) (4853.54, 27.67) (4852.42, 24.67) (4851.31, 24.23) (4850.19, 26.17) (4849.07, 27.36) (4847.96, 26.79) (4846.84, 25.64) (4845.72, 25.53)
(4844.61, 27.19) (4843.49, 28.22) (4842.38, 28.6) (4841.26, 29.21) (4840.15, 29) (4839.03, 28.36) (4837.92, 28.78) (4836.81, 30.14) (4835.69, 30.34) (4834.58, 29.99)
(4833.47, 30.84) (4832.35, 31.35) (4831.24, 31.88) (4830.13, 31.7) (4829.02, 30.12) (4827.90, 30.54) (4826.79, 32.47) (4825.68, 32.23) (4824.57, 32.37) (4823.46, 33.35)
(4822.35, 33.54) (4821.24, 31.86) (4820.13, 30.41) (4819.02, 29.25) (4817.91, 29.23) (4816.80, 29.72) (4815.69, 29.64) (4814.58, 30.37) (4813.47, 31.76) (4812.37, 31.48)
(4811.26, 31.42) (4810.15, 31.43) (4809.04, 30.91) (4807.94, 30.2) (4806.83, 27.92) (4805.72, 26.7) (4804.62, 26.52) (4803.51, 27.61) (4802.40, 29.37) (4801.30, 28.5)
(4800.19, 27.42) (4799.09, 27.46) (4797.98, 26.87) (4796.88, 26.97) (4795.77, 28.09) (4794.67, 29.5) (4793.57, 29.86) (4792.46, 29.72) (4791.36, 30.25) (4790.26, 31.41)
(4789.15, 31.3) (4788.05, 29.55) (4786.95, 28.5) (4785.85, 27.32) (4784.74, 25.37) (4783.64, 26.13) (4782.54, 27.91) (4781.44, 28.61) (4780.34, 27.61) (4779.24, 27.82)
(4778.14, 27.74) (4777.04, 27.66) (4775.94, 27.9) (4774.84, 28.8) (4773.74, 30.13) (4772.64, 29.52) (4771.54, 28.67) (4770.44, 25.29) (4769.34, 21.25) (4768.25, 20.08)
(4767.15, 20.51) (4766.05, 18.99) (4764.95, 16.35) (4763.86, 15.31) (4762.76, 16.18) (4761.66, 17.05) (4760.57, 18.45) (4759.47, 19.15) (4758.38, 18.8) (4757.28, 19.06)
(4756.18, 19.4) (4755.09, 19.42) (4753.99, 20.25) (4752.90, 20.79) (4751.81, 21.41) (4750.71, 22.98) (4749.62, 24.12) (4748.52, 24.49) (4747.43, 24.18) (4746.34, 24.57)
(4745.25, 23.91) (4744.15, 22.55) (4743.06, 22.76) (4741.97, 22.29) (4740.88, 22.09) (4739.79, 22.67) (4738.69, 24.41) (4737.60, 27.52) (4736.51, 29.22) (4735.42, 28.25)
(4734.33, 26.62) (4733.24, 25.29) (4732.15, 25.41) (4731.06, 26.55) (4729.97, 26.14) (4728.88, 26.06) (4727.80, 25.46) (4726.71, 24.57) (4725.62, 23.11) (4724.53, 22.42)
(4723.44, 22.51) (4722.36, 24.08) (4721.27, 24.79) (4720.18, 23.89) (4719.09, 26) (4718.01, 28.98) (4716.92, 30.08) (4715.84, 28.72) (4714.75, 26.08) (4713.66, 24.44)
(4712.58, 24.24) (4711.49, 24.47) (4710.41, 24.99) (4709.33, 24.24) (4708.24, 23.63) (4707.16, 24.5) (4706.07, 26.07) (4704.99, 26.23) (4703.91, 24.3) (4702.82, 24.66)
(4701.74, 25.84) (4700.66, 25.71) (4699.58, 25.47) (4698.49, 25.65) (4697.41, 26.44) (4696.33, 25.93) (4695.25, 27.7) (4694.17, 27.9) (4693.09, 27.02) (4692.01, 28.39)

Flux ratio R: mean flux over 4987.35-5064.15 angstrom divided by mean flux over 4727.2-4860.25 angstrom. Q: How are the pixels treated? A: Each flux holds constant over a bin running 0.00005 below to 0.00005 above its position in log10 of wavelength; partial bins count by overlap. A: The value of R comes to 1.4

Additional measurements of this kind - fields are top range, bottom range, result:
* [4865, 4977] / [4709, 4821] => 1.28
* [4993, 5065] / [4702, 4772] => 1.54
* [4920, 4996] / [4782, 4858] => 1.21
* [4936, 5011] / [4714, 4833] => 1.36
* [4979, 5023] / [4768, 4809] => 1.28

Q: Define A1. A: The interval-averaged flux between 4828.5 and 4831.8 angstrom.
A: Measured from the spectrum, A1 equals 31.3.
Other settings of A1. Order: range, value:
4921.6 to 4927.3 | 33.3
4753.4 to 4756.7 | 19.7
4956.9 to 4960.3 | 36.6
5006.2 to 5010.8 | 32.3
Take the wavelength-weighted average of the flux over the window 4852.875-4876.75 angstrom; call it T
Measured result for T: 28.6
